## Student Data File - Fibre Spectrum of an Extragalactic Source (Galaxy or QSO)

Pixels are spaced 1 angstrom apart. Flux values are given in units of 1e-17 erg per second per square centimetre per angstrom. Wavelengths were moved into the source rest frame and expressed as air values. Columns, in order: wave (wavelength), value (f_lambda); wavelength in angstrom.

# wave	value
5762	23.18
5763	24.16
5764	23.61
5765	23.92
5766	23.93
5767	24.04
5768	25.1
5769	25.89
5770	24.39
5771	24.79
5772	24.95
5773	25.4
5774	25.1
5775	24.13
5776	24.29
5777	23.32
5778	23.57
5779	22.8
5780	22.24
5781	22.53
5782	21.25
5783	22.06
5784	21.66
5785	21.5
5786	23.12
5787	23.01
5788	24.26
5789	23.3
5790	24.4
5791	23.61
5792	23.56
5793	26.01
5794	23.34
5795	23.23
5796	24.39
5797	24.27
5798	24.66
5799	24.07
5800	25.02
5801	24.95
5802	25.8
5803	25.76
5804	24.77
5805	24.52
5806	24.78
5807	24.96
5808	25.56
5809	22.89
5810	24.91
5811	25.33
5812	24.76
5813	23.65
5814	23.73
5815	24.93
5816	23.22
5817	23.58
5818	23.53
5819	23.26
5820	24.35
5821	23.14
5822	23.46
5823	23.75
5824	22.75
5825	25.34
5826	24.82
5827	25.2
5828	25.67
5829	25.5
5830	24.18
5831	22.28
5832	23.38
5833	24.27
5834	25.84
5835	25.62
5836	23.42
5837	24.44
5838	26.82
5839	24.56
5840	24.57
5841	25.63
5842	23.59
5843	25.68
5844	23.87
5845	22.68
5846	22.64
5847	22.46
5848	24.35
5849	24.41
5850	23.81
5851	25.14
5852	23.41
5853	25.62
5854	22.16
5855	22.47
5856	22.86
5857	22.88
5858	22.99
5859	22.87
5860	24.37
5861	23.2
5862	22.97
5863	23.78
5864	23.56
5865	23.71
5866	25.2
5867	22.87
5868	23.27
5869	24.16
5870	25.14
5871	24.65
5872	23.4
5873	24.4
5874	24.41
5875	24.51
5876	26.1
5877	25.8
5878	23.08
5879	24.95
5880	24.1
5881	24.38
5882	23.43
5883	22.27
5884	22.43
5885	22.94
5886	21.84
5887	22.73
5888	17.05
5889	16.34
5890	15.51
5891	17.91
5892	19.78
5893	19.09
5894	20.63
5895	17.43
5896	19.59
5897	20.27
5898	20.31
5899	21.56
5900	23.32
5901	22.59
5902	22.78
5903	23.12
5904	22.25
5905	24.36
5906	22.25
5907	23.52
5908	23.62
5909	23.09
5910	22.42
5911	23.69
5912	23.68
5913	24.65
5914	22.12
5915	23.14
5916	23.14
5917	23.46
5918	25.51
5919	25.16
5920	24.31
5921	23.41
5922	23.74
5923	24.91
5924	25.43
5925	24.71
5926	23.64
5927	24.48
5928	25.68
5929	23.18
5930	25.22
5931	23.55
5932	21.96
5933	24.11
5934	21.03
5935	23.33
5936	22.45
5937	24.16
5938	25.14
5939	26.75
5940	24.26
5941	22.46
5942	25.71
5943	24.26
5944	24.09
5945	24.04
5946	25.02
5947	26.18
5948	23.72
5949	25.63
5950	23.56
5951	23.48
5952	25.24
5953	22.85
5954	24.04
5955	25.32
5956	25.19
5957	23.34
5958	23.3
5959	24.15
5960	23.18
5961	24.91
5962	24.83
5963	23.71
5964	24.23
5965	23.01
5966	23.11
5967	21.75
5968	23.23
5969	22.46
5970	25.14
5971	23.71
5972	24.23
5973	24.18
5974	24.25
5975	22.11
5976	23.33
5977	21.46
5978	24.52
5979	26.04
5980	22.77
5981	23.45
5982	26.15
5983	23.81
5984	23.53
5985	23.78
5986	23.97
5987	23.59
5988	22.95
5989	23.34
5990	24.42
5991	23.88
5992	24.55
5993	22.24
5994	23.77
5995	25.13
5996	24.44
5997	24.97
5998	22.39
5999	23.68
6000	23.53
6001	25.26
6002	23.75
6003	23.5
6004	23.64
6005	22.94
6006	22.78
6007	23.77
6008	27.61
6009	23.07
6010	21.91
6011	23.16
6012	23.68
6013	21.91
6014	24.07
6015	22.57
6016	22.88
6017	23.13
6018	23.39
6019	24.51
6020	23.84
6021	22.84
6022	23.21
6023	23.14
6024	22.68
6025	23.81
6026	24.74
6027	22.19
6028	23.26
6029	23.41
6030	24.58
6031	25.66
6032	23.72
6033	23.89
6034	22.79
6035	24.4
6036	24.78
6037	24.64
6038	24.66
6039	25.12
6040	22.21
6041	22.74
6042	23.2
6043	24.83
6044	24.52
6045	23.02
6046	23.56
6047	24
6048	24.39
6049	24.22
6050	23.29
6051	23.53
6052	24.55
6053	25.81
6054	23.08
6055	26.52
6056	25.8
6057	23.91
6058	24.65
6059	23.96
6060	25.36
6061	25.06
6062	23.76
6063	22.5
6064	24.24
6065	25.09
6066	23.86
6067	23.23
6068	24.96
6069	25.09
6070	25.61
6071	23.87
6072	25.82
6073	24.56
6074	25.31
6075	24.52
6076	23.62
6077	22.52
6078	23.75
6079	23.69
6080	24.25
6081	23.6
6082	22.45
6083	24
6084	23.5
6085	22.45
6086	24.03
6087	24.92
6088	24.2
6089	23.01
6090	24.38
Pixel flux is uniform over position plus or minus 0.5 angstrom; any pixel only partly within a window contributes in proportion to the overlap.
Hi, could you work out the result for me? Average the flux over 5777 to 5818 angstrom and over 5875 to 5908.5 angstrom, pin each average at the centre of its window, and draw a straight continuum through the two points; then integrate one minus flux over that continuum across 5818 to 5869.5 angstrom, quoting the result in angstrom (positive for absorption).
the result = -2.54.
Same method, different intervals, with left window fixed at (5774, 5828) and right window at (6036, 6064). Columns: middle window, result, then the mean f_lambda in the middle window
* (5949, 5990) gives 0.51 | 23.8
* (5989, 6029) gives 0.93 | 23.6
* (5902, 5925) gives 0.35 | 23.7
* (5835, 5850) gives -0.17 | 24.3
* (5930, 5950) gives -0.03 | 24.1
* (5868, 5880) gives -0.26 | 24.5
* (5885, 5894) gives 1.84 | 19.1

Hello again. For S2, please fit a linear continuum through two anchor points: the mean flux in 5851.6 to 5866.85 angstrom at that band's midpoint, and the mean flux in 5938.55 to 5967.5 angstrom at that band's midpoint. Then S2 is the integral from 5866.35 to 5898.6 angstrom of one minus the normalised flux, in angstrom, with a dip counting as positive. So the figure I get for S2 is 2.2 angstrom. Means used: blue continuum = 23.5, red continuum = 24.2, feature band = 22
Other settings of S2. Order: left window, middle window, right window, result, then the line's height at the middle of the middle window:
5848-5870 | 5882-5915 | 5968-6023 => 3.1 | 23.7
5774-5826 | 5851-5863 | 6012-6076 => 0.3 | 23.9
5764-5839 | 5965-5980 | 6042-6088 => 0.4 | 24.2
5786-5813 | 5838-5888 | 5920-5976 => 1.0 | 24.2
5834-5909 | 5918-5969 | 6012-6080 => -1.5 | 23.4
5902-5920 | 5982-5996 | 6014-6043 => -0.2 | 23.6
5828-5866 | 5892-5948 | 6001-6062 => 1.5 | 23.9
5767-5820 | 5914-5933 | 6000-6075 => -0.1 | 24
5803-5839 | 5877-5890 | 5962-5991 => 1.1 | 24.1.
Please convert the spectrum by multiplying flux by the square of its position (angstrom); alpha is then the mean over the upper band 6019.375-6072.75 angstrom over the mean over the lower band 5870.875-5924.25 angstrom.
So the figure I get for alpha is 1.1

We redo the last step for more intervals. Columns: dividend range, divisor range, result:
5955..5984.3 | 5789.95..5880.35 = 1.03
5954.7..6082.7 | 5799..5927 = 1.07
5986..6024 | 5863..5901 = 1.11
